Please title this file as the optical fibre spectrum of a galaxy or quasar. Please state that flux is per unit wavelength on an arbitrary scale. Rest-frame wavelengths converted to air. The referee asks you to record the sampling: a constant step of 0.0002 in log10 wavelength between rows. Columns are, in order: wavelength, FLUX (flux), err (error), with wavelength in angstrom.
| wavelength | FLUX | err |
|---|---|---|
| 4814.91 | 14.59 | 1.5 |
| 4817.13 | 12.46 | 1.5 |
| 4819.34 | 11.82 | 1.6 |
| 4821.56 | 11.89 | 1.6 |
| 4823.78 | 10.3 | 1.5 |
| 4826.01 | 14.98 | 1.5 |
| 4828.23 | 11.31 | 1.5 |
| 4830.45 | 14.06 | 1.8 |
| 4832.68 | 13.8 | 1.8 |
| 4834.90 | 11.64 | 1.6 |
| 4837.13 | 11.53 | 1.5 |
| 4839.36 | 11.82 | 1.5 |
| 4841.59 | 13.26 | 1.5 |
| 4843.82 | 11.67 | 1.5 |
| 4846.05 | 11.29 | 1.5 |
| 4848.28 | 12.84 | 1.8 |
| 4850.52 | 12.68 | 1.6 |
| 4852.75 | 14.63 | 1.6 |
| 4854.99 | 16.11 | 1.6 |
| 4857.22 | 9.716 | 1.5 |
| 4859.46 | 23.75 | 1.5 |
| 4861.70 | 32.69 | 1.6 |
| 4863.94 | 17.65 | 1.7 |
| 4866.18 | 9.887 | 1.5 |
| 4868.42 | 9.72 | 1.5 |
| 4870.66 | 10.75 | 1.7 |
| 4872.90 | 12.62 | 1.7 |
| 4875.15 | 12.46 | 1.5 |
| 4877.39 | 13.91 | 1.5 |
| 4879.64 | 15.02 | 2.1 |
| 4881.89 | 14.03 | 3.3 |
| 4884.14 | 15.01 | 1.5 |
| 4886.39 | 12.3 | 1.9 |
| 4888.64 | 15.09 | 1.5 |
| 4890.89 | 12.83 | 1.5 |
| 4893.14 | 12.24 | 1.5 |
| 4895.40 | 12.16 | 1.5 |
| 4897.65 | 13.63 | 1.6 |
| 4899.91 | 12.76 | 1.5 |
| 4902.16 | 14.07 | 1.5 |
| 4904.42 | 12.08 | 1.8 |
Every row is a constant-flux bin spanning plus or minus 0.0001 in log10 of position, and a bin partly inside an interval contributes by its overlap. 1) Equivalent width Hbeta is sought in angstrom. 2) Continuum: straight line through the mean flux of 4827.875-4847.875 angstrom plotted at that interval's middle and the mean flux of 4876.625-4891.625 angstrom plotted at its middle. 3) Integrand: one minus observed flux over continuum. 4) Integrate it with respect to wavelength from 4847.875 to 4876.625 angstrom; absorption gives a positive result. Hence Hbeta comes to -4.1 angstrom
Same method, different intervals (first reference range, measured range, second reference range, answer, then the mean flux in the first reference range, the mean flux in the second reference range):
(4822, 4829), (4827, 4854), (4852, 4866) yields 4.3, 12.2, 18.6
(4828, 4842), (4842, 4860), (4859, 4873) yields 1.2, 12.5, 16.7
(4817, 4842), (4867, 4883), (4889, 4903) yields 0.3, 12.4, 13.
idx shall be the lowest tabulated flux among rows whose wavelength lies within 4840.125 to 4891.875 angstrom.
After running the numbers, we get 9.716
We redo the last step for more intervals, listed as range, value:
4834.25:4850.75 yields 11.29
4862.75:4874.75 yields 9.72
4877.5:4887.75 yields 12.3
